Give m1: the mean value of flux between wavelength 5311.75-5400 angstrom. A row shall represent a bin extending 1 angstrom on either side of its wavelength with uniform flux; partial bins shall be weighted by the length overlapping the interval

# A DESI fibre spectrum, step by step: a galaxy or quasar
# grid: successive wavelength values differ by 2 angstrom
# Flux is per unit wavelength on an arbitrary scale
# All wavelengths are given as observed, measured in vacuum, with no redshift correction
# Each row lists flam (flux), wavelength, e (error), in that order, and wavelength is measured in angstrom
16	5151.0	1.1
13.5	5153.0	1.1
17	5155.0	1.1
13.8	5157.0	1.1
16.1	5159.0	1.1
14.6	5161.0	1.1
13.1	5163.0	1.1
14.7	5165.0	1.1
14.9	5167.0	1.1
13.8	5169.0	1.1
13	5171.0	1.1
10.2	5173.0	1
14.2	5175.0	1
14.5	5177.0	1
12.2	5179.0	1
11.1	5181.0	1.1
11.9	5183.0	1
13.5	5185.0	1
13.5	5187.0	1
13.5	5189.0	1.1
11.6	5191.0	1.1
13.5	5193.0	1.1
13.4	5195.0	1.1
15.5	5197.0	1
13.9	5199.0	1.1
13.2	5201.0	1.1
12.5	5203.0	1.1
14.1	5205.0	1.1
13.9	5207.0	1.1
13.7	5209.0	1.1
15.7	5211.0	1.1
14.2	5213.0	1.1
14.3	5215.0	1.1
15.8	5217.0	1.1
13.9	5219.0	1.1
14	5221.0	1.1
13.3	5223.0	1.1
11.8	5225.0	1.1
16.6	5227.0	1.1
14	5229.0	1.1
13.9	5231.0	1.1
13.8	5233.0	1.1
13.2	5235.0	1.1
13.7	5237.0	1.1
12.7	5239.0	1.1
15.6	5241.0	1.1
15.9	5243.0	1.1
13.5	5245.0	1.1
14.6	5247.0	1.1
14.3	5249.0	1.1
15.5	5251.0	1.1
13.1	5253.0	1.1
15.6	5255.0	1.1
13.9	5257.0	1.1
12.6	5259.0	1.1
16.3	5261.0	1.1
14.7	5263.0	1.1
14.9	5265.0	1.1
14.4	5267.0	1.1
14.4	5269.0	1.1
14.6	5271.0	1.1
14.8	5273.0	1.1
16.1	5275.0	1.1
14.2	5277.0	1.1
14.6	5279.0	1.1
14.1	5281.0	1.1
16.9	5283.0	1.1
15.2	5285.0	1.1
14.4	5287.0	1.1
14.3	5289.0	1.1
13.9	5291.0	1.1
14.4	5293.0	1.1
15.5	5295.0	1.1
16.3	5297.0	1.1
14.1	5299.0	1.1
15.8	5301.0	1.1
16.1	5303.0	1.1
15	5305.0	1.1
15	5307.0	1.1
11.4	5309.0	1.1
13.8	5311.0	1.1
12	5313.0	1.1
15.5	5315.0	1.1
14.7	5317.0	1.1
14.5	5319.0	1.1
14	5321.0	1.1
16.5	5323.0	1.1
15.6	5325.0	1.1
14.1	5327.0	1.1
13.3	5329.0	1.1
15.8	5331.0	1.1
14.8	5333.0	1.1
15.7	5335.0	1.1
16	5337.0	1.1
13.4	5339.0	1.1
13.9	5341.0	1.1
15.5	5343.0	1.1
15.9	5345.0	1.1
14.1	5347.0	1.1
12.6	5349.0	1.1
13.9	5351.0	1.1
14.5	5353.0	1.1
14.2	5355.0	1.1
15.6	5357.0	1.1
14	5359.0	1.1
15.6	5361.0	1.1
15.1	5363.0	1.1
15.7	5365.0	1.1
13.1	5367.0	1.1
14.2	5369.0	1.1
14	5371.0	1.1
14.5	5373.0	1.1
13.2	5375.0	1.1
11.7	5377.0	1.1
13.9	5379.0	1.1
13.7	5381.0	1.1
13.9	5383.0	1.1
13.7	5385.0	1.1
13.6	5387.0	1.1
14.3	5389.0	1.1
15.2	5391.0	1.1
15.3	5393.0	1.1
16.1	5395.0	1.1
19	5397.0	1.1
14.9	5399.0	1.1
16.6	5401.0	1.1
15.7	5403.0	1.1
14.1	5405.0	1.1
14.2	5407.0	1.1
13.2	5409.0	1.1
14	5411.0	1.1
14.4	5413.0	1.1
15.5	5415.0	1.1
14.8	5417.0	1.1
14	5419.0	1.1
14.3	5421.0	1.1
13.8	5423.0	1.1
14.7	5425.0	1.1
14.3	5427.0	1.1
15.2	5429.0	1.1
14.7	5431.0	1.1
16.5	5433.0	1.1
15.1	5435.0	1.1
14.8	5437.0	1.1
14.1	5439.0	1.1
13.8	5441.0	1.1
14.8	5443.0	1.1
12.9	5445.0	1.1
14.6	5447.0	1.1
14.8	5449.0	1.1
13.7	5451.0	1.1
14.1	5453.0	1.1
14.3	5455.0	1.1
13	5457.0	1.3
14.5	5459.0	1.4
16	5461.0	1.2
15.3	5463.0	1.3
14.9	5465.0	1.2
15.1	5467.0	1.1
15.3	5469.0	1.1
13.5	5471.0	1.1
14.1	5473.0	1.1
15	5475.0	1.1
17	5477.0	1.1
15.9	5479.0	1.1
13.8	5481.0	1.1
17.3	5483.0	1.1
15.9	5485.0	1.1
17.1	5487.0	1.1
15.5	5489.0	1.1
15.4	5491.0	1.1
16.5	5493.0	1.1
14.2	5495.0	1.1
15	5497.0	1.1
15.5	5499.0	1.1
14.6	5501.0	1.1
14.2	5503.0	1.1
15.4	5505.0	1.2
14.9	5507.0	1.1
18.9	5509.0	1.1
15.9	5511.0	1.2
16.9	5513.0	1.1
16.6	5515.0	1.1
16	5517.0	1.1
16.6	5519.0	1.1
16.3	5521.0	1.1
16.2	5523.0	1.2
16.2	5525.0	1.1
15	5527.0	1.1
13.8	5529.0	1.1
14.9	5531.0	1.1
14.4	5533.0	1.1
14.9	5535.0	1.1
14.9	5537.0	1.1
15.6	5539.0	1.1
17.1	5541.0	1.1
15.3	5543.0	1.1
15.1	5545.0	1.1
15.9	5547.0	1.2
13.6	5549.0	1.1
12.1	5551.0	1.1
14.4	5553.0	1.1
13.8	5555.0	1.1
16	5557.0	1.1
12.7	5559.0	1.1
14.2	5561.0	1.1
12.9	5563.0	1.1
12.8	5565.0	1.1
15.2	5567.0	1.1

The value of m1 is 14.6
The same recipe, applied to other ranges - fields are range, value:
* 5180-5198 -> 13.1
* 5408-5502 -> 14.8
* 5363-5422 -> 14.5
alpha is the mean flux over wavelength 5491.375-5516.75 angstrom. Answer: 15.7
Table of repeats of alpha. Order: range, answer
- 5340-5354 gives 14.3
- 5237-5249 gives 14.4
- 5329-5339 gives 15.1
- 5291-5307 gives 15.2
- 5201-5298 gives 14.4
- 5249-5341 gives 14.7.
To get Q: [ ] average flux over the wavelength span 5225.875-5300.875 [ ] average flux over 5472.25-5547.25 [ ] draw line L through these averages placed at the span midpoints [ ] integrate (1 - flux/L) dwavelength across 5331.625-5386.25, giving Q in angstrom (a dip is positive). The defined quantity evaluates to 2.5 angstrom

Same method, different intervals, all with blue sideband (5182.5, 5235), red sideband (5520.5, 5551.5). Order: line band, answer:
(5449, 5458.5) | 0.6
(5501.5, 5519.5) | -1.3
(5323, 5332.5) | -0.4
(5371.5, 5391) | 1.1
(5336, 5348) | -0.4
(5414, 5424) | 0.1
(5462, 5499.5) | -1.2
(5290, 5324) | -1.0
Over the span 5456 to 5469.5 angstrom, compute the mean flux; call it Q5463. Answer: 14.9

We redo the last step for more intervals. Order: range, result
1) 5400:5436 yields 14.7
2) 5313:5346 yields 14.9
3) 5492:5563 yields 15.2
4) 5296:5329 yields 14.6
